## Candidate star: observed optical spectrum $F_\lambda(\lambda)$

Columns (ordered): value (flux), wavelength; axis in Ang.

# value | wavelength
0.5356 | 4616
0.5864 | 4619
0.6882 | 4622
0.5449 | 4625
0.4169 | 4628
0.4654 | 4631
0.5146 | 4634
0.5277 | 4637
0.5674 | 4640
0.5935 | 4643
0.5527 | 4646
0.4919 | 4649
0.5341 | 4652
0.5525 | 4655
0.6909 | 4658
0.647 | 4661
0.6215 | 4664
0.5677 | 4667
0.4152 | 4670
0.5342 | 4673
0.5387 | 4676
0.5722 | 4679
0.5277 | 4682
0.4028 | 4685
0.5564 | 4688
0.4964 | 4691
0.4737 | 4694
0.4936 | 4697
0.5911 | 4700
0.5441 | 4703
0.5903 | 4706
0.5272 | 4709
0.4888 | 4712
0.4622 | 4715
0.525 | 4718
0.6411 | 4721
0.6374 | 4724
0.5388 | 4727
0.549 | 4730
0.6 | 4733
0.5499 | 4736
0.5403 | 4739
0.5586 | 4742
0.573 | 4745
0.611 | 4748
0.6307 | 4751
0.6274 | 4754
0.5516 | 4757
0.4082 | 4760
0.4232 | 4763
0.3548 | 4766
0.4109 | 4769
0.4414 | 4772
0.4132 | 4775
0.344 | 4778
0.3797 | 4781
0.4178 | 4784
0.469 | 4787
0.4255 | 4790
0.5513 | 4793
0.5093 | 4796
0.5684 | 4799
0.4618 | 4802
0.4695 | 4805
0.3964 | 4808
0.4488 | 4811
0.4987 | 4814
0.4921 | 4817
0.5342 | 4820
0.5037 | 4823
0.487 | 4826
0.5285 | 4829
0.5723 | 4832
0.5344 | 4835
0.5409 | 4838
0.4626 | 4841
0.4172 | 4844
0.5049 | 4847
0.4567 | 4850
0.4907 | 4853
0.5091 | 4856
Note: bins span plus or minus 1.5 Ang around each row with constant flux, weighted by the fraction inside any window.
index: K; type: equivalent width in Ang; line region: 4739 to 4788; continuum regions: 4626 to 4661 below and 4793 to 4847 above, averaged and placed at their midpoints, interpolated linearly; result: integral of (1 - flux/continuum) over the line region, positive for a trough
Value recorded 3.3 Ang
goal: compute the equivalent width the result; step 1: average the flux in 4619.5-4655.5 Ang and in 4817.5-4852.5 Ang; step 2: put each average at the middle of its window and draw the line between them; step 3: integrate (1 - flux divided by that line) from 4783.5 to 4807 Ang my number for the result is 1.2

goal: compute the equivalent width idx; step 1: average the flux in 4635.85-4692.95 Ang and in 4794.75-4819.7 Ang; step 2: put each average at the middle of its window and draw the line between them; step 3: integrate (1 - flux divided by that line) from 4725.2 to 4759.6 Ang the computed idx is -4.0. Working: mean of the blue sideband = 0.546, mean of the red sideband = 0.483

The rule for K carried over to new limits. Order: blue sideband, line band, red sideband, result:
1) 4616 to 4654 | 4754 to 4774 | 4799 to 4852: 2.41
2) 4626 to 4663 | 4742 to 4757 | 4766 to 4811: -4.06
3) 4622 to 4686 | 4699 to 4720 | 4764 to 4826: -1.08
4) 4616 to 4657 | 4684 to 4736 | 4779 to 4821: -2.86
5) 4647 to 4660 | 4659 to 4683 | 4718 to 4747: 0.61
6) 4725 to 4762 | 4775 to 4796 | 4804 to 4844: 3.60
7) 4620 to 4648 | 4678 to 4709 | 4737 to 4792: -0.73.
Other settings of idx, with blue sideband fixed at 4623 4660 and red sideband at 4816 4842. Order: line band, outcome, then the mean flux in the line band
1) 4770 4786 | 3.8 Ang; 0.402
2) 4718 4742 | -2.0 Ang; 0.575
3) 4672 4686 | 0.5 Ang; 0.518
